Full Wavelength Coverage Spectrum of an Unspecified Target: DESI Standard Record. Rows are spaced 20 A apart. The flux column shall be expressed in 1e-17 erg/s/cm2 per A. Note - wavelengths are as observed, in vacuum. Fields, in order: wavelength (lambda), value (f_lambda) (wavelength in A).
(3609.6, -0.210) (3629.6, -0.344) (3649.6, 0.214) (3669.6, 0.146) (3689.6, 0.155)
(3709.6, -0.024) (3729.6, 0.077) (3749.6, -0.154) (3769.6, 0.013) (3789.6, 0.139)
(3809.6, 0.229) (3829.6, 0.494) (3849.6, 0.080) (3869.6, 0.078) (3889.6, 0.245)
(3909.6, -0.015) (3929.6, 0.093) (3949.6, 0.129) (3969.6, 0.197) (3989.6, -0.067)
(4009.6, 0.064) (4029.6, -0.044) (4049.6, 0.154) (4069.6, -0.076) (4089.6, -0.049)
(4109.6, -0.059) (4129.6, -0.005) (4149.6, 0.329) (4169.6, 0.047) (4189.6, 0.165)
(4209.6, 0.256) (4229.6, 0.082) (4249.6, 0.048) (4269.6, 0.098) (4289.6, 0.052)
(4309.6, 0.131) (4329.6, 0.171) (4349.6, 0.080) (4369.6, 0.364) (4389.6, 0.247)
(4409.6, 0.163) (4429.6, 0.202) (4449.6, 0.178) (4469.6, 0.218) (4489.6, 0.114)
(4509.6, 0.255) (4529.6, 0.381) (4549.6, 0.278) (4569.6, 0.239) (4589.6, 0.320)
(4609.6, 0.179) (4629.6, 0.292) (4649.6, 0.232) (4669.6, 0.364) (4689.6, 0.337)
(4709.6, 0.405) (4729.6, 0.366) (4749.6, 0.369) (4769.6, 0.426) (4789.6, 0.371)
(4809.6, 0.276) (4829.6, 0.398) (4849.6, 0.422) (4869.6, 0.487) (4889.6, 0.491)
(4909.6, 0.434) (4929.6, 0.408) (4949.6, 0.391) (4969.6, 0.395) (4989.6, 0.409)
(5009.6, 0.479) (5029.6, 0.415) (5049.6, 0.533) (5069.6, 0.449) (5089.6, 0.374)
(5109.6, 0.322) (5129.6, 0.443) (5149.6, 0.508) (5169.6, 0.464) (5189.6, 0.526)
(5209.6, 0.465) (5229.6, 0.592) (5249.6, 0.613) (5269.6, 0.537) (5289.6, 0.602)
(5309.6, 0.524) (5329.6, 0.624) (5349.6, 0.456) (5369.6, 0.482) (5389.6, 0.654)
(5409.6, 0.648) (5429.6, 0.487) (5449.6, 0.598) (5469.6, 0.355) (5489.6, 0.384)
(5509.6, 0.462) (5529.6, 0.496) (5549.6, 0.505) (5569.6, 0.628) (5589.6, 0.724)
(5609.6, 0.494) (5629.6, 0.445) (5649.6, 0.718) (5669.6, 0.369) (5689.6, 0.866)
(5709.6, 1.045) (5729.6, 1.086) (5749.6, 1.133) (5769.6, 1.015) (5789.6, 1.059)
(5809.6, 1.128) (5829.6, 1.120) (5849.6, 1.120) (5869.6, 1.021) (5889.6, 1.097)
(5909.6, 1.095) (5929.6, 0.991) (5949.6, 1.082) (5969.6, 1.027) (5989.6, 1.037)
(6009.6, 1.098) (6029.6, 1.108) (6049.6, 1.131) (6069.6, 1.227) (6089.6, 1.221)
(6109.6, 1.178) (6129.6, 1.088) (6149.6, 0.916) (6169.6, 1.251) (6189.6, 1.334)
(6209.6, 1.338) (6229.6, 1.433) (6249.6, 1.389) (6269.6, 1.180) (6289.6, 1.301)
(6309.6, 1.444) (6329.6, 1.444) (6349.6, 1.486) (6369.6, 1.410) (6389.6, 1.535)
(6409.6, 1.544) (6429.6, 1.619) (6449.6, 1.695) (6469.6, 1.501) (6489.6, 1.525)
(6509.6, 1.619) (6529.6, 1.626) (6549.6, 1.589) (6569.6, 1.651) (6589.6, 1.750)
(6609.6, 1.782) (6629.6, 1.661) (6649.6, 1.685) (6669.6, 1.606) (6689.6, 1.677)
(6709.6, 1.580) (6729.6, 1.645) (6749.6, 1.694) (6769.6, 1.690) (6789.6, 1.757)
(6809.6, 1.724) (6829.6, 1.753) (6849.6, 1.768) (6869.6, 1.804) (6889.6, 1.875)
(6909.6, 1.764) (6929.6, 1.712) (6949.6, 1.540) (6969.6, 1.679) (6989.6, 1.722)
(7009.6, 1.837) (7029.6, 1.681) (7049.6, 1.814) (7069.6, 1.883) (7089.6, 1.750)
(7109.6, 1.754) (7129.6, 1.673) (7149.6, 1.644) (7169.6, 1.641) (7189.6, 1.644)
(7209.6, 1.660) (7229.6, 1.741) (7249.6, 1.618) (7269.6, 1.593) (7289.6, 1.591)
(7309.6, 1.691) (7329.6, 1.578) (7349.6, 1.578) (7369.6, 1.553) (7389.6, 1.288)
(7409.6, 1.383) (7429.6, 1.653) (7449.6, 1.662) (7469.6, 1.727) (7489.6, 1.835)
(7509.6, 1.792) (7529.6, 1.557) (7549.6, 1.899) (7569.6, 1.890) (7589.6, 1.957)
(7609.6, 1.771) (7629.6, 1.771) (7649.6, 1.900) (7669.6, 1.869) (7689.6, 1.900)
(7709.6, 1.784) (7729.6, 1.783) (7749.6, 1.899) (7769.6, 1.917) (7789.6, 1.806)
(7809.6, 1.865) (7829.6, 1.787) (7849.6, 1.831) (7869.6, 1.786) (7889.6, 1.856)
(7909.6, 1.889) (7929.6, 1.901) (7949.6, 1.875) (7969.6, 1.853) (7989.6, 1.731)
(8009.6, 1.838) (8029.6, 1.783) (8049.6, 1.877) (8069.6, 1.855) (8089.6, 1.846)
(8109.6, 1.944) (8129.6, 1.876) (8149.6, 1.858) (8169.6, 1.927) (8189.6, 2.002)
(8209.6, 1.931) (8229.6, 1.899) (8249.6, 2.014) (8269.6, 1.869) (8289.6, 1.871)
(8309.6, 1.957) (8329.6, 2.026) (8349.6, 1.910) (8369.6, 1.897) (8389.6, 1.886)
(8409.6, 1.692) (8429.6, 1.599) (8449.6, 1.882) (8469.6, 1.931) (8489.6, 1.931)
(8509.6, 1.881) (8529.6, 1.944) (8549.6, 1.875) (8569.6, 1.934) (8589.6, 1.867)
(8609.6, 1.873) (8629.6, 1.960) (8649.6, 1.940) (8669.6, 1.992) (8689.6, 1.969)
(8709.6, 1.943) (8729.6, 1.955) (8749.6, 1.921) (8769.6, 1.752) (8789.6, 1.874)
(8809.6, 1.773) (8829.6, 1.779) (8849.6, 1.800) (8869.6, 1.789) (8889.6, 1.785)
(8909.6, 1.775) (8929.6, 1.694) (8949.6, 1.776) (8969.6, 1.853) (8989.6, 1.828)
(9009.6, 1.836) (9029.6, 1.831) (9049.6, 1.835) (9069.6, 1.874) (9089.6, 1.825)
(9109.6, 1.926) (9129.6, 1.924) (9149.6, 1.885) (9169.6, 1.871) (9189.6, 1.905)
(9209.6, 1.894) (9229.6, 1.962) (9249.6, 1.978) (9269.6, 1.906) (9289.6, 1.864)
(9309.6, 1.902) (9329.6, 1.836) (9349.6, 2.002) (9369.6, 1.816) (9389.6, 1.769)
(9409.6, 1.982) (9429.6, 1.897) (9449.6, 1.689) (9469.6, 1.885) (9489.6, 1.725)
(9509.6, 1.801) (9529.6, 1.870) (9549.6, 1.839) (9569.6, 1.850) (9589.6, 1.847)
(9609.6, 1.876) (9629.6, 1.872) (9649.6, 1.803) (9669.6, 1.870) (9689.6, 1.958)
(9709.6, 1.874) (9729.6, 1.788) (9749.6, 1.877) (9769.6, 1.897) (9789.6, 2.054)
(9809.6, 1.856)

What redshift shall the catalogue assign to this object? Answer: 0.429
